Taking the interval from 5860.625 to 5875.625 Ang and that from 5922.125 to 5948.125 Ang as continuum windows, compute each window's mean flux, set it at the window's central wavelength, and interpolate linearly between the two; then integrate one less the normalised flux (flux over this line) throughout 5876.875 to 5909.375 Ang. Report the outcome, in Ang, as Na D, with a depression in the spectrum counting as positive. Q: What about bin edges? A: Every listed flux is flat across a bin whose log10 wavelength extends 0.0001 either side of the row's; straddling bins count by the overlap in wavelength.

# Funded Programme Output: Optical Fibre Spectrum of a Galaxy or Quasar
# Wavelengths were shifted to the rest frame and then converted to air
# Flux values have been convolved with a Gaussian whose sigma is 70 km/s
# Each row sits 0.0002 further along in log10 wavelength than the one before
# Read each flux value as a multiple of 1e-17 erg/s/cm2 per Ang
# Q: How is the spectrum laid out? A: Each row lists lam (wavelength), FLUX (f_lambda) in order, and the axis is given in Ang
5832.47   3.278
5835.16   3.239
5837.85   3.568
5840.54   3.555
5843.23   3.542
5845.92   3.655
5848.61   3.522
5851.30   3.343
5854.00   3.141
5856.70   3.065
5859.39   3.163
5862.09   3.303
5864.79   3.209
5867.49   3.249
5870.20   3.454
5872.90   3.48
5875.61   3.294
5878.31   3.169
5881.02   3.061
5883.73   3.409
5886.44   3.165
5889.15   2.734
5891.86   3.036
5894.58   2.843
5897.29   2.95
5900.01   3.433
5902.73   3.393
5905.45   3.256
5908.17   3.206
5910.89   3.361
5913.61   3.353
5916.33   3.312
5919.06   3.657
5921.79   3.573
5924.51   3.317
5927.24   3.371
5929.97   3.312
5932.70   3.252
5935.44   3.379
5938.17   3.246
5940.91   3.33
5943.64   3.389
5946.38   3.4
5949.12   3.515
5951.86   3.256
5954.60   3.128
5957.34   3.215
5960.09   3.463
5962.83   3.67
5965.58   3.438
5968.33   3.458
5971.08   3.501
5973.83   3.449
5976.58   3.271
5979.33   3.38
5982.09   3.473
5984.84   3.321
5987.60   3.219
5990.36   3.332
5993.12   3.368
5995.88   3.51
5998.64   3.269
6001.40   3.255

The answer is 1.94 Ang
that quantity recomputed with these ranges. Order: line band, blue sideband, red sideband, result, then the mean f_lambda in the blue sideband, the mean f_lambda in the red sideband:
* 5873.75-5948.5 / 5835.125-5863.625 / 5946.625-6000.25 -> 2.4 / 3.38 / 3.38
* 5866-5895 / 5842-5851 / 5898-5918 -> 2.1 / 3.55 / 3.32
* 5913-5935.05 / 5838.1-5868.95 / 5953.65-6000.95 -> -0.2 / 3.35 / 3.38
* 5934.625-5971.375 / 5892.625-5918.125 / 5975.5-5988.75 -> -0.9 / 3.24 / 3.34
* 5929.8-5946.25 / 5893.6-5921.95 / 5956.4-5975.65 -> 0.3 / 3.3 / 3.46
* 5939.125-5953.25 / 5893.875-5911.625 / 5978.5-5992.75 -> -0.4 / 3.21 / 3.34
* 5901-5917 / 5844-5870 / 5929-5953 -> 0.1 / 3.31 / 3.34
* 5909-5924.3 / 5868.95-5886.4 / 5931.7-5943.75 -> -0.6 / 3.3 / 3.31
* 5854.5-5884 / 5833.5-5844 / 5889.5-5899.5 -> -0.6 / 3.46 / 2.96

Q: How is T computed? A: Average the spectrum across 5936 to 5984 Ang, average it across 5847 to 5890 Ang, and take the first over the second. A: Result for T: 1.0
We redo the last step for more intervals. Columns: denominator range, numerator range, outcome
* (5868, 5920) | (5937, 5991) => 1.04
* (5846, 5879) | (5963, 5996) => 1.03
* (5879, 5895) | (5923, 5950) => 1.10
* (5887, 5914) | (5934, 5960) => 1.06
